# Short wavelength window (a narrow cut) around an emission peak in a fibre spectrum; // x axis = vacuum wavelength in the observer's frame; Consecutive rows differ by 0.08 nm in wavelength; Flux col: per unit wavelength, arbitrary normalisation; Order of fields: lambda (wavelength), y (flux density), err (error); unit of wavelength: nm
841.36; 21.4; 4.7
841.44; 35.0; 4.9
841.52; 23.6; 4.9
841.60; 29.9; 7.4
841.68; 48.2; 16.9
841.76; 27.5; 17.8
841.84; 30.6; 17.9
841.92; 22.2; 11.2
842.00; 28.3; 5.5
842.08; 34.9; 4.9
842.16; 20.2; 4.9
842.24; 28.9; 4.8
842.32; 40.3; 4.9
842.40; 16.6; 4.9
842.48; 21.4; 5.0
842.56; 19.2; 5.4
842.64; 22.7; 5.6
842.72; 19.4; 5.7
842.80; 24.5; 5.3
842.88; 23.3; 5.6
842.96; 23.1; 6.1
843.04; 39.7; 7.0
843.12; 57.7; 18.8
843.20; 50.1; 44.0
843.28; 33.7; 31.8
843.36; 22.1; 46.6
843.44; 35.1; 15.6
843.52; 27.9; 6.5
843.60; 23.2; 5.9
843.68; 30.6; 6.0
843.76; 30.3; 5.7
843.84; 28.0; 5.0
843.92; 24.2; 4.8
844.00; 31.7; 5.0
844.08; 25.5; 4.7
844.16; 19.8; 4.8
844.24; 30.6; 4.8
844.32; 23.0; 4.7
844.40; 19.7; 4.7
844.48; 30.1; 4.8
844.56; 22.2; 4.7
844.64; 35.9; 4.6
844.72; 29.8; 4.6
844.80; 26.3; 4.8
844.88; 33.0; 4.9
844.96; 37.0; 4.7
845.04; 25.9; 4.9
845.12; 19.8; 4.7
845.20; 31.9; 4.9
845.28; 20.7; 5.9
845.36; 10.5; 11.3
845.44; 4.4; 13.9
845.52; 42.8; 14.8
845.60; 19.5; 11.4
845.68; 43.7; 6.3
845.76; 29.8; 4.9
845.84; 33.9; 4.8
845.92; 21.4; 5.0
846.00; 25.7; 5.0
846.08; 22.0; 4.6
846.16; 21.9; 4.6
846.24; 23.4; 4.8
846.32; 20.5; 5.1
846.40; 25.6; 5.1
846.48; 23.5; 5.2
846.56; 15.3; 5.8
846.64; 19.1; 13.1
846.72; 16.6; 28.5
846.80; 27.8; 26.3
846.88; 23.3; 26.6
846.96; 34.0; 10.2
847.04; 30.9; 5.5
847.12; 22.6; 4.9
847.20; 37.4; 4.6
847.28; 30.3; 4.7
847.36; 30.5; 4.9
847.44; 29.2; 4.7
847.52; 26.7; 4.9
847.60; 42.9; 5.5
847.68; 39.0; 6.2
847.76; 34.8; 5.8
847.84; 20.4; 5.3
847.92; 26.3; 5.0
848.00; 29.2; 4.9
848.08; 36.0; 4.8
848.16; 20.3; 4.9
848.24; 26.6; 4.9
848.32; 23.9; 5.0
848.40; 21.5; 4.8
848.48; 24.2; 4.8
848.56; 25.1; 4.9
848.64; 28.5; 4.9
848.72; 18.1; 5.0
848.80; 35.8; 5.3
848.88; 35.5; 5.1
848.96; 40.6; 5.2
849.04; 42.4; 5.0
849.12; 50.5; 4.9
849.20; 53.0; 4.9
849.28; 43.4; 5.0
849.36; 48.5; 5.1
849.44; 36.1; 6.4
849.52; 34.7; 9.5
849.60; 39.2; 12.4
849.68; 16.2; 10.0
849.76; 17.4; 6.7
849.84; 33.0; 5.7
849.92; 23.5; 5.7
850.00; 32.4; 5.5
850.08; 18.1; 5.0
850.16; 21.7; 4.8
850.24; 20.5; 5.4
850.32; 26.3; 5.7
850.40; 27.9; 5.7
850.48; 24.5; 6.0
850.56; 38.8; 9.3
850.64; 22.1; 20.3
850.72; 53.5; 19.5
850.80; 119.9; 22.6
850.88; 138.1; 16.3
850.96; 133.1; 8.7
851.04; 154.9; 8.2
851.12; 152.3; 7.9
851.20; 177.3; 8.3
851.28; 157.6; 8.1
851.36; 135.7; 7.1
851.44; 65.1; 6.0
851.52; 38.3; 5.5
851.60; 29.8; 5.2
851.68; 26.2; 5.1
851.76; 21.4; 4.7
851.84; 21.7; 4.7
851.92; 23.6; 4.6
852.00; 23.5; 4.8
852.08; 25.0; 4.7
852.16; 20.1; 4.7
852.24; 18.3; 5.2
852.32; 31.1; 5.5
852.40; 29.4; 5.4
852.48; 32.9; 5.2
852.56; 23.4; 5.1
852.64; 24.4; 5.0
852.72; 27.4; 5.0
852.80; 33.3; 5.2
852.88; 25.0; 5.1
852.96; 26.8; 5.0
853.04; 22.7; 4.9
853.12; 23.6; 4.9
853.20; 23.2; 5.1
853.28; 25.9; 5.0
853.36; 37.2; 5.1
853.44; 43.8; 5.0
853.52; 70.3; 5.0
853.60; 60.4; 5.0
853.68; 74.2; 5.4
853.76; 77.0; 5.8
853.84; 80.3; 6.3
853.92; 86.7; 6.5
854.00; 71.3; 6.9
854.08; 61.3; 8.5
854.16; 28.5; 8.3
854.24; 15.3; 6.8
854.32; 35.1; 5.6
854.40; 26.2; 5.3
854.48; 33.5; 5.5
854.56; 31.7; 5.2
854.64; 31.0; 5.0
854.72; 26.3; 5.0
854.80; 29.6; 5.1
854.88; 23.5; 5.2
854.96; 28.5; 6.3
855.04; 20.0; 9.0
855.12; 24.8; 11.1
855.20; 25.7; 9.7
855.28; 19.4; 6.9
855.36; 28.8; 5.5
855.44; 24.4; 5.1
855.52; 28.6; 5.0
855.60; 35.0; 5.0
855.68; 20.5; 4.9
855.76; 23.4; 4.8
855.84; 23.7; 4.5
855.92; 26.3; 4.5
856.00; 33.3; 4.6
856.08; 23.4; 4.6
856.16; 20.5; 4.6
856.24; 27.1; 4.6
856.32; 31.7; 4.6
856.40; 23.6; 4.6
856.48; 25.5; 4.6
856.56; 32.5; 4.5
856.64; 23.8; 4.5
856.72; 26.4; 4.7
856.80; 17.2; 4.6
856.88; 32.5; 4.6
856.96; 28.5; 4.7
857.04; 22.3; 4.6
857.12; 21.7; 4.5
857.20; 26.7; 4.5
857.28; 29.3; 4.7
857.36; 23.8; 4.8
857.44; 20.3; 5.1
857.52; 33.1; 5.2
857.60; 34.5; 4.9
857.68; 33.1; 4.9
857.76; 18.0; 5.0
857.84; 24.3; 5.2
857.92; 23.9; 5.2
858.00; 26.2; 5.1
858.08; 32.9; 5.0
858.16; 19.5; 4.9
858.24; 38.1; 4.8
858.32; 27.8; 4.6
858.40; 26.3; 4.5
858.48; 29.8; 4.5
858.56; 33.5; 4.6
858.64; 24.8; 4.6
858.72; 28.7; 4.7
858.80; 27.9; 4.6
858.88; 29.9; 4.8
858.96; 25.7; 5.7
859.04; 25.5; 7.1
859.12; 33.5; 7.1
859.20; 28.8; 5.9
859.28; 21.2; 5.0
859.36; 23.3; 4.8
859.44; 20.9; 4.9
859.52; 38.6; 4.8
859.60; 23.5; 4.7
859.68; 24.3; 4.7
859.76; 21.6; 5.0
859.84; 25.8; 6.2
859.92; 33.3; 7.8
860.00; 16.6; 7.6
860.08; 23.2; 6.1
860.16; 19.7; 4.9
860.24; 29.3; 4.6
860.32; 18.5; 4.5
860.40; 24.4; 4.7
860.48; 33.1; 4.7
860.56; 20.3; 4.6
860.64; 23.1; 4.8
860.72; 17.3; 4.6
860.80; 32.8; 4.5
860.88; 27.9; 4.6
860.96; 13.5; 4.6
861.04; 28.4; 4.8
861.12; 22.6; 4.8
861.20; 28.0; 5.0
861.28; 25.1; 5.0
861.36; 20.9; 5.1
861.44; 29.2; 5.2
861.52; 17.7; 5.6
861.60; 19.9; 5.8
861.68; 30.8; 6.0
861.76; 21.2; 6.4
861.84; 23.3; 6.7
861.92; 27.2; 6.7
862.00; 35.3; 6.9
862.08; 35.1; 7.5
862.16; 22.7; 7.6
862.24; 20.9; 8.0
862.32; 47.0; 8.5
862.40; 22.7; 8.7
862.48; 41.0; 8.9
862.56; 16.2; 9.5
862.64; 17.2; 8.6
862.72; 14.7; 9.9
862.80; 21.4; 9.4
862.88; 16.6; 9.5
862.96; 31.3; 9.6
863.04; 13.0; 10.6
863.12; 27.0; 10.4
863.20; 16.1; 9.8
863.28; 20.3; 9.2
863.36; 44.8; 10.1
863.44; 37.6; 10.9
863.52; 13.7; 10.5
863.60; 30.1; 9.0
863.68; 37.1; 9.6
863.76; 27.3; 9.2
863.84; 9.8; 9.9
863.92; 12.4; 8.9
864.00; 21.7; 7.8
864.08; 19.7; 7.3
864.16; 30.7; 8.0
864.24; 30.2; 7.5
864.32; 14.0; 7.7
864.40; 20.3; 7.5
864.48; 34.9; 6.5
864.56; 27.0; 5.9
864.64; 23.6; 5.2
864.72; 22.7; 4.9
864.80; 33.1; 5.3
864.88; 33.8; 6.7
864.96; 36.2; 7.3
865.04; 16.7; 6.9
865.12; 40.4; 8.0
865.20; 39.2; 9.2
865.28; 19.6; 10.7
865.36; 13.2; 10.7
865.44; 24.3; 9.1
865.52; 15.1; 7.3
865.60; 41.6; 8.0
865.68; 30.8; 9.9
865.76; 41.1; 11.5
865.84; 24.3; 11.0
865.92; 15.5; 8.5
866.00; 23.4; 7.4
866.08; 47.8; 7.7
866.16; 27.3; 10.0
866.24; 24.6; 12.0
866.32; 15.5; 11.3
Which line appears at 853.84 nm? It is [N II]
